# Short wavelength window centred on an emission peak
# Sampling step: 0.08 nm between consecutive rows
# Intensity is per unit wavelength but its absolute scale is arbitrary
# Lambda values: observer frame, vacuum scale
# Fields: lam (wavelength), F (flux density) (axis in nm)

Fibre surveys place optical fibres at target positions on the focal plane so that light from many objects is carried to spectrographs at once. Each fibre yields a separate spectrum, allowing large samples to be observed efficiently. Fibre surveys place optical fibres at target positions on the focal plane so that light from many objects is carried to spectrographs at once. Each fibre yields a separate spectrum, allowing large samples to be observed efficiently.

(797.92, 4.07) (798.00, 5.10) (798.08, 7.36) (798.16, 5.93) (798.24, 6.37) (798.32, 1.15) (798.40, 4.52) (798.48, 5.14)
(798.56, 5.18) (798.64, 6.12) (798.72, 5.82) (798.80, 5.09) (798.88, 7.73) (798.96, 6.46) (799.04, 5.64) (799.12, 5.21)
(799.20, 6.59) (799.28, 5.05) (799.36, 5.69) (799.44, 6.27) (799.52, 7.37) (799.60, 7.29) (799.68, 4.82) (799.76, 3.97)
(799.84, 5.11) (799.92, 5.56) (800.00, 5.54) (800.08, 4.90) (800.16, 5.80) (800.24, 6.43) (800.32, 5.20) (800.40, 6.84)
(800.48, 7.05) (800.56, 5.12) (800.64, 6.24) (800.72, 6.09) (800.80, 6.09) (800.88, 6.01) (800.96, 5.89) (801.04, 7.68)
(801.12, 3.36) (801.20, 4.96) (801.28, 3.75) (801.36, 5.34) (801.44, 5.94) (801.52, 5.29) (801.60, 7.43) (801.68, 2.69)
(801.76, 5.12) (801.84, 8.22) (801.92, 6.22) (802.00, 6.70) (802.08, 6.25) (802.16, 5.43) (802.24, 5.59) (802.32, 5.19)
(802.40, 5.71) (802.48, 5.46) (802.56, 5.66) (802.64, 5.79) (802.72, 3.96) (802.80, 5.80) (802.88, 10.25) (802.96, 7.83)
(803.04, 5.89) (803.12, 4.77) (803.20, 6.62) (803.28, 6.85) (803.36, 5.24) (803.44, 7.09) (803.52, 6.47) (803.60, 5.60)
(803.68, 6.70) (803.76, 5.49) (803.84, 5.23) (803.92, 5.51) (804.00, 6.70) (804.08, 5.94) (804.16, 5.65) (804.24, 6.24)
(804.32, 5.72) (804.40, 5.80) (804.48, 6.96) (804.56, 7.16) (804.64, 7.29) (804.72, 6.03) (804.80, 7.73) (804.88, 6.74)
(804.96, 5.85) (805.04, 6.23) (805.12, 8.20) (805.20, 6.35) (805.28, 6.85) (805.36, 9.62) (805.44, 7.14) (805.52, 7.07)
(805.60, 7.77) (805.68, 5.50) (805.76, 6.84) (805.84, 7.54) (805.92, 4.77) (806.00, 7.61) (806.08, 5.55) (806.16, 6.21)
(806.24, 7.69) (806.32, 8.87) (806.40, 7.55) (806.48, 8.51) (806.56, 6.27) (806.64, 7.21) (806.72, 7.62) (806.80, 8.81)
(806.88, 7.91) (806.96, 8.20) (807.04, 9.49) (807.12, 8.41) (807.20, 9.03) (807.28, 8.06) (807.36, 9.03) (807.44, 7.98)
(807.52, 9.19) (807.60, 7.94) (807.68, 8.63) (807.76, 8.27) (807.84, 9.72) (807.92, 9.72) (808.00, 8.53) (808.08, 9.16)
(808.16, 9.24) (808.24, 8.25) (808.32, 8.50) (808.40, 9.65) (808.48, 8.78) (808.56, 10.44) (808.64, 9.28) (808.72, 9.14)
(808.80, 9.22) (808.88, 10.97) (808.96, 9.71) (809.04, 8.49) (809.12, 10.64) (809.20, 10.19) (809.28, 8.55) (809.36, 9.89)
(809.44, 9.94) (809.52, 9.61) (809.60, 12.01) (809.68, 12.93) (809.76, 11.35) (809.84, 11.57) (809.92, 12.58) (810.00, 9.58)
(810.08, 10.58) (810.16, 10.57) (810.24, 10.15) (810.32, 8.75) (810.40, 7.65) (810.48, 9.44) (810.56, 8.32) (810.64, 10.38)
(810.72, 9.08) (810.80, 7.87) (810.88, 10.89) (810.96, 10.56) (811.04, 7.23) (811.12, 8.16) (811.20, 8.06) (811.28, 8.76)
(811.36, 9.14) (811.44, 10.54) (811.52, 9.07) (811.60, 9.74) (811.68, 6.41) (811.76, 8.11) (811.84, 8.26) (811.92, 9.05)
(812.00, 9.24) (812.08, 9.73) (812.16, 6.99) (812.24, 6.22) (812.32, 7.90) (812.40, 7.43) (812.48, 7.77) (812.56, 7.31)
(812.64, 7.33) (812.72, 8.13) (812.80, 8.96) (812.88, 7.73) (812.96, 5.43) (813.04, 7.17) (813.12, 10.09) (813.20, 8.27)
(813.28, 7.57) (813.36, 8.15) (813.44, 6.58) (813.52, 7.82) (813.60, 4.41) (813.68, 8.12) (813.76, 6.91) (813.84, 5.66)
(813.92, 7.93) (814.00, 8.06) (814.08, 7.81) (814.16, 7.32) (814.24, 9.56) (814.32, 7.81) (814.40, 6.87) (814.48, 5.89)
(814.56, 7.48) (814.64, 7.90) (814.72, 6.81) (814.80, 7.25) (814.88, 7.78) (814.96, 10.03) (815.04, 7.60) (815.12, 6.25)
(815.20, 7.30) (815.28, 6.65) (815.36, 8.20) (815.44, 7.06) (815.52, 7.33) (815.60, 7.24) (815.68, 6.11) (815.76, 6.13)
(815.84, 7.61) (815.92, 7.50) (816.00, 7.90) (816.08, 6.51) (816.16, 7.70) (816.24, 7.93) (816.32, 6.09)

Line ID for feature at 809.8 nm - H-beta 4861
